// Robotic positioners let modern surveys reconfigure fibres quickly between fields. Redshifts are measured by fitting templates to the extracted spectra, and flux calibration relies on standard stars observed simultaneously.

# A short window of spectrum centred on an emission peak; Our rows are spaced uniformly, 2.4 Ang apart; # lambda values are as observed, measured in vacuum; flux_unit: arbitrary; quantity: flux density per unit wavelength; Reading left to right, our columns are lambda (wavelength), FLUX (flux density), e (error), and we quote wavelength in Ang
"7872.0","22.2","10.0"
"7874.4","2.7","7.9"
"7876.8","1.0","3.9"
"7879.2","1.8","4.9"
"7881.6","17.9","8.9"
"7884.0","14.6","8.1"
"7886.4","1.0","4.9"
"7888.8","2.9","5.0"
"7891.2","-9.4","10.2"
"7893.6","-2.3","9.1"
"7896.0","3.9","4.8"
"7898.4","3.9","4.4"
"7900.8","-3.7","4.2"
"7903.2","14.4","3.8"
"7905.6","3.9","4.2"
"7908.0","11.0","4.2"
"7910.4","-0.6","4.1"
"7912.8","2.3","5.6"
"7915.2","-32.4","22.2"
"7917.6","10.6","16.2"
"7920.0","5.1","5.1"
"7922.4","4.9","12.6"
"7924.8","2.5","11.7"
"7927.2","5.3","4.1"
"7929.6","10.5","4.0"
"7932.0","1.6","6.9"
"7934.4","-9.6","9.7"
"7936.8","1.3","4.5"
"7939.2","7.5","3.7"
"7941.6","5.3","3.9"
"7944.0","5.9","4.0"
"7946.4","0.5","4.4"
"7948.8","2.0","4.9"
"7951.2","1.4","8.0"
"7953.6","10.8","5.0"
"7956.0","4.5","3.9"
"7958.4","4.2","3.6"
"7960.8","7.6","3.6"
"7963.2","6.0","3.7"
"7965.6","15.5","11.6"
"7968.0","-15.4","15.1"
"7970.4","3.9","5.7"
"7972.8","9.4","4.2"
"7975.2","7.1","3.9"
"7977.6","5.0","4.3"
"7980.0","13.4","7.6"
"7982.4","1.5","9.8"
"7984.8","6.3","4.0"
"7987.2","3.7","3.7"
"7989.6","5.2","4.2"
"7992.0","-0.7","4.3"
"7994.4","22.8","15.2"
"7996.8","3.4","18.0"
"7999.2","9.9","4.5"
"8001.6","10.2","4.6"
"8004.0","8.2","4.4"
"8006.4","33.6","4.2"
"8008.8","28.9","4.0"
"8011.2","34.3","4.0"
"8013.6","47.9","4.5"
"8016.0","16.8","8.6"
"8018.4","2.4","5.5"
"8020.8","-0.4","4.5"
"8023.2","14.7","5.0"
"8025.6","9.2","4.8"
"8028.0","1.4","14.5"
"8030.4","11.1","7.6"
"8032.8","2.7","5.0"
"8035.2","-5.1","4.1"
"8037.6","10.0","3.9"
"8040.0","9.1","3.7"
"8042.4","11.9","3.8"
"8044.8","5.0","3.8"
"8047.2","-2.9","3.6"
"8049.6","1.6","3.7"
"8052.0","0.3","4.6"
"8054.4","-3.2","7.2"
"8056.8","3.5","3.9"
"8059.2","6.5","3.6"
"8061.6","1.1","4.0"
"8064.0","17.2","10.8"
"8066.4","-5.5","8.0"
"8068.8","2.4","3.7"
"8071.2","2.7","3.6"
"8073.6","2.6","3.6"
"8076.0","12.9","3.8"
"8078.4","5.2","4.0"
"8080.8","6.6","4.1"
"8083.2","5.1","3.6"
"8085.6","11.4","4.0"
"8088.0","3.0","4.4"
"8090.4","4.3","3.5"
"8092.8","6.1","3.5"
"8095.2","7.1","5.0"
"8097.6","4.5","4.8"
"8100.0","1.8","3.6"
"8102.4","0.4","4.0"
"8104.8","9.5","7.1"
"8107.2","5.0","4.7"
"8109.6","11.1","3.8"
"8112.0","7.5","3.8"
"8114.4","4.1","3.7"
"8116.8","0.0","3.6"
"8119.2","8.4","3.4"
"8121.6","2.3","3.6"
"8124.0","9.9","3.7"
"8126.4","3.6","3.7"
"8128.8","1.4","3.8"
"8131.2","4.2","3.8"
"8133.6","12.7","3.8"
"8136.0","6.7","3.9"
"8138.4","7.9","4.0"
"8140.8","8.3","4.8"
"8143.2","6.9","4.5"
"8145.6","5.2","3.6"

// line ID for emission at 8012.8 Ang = [O II]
